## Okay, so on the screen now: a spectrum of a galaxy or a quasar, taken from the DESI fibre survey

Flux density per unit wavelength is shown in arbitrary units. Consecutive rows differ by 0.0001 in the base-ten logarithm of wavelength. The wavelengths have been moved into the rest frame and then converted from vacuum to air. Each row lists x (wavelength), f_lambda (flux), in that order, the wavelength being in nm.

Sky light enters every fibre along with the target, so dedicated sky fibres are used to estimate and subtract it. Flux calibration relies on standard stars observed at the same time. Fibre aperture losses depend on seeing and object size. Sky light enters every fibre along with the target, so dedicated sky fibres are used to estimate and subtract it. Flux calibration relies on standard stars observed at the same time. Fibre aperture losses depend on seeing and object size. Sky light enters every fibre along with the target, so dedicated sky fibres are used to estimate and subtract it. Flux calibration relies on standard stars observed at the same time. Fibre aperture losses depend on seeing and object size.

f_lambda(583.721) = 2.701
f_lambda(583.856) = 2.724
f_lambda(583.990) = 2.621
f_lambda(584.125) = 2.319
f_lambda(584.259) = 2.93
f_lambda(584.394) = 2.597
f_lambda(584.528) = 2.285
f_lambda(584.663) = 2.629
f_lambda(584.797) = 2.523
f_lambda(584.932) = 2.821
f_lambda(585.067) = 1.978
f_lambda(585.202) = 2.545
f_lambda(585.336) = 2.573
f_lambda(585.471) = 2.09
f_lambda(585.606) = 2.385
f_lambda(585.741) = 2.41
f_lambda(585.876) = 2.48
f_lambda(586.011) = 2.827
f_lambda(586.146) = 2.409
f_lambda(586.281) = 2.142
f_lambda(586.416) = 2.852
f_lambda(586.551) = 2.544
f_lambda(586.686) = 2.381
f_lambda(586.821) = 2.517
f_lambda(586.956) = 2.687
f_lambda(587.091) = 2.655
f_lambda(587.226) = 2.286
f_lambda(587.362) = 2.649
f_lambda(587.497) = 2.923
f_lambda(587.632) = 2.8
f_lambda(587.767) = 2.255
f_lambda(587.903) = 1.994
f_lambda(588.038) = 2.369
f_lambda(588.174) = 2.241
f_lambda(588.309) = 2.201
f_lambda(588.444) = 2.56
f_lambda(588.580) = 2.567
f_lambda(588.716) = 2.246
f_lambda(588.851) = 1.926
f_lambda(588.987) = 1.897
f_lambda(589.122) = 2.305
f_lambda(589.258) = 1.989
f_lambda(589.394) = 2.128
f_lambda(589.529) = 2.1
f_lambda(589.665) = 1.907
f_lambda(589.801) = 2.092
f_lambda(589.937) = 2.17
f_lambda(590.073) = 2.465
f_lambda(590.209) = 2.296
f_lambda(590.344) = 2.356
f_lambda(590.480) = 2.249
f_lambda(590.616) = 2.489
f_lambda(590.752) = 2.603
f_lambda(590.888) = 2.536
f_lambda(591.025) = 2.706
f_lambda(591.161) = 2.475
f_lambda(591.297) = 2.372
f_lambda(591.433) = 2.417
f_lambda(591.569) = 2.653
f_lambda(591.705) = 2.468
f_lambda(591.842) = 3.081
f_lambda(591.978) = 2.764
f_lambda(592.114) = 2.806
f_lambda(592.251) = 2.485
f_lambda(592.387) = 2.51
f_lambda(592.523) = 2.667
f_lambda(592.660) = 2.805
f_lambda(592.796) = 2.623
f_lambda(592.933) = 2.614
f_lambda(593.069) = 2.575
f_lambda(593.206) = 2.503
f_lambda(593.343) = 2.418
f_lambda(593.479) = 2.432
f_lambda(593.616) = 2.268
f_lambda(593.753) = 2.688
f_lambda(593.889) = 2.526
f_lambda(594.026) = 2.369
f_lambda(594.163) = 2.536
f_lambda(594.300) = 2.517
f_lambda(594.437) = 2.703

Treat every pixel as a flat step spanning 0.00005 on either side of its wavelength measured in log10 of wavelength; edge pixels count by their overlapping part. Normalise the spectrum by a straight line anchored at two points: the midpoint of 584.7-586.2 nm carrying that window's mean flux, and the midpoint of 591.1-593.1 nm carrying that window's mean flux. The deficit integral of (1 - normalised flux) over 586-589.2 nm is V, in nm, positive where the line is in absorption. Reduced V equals 0.12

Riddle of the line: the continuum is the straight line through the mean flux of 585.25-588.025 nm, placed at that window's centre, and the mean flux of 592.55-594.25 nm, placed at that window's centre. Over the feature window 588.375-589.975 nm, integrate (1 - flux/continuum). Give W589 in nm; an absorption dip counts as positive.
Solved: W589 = 0.22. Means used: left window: 2.49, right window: 2.53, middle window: 2.16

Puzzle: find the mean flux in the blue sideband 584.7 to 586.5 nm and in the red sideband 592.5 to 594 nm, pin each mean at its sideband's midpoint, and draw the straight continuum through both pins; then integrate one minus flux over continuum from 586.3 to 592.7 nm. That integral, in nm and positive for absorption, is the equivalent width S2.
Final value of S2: 0.20 nm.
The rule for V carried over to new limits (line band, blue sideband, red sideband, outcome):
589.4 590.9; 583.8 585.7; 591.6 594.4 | 0.16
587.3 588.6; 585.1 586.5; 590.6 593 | 0.03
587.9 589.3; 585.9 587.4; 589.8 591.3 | 0.14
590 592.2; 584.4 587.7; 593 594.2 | -0.05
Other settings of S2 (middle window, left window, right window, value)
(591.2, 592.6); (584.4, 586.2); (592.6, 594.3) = -0.06 nm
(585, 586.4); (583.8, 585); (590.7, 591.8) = 0.10 nm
